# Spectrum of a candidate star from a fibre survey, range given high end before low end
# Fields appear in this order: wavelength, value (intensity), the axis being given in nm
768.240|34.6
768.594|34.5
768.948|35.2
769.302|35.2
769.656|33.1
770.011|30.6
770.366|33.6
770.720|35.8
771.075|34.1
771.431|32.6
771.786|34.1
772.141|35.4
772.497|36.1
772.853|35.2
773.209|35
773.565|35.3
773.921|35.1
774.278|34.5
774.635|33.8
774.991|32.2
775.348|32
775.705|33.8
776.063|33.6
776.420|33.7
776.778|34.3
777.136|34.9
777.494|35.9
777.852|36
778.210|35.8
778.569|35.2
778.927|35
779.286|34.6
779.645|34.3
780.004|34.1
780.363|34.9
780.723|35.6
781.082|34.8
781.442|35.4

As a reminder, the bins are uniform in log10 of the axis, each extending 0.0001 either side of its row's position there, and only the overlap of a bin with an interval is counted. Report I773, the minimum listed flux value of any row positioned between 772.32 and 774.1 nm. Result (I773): 35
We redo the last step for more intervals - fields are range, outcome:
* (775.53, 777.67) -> 33.6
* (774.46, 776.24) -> 32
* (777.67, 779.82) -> 34.3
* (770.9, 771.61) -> 32.6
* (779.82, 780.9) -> 34.1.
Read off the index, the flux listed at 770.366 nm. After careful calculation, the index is 33.6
